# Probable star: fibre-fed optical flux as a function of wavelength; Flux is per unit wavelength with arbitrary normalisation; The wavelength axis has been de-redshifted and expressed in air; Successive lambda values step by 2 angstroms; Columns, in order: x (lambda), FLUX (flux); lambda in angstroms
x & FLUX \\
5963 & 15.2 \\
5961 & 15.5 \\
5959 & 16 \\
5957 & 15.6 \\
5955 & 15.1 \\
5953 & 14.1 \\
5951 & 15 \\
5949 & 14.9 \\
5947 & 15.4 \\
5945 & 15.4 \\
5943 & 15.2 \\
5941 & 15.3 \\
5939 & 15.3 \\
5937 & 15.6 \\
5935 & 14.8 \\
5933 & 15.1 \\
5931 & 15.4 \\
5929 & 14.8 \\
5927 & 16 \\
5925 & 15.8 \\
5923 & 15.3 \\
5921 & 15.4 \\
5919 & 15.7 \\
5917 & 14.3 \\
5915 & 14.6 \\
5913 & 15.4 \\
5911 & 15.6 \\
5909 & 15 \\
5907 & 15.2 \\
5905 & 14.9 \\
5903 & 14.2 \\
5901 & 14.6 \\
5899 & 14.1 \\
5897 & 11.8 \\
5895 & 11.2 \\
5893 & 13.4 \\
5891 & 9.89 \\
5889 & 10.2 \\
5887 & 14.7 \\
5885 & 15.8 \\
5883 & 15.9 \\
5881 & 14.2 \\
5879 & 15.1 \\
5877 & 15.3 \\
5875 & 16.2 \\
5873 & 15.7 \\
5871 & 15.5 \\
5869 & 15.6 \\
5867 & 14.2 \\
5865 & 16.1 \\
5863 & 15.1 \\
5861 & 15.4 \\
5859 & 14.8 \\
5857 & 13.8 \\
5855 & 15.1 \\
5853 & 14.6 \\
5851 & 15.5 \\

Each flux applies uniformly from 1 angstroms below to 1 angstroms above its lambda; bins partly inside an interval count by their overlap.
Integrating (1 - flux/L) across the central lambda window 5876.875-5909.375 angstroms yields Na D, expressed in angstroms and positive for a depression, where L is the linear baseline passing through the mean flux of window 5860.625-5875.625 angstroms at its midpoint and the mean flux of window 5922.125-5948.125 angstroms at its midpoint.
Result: 3.4 angstroms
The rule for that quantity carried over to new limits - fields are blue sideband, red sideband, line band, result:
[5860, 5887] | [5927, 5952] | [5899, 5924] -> 0.49 angstroms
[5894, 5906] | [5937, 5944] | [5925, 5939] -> -0.37 angstroms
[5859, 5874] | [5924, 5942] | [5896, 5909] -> 0.97 angstroms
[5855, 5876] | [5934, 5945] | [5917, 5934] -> -0.13 angstroms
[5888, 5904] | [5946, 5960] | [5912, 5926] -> -1.75 angstroms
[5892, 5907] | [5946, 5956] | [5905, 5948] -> -3.00 angstroms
